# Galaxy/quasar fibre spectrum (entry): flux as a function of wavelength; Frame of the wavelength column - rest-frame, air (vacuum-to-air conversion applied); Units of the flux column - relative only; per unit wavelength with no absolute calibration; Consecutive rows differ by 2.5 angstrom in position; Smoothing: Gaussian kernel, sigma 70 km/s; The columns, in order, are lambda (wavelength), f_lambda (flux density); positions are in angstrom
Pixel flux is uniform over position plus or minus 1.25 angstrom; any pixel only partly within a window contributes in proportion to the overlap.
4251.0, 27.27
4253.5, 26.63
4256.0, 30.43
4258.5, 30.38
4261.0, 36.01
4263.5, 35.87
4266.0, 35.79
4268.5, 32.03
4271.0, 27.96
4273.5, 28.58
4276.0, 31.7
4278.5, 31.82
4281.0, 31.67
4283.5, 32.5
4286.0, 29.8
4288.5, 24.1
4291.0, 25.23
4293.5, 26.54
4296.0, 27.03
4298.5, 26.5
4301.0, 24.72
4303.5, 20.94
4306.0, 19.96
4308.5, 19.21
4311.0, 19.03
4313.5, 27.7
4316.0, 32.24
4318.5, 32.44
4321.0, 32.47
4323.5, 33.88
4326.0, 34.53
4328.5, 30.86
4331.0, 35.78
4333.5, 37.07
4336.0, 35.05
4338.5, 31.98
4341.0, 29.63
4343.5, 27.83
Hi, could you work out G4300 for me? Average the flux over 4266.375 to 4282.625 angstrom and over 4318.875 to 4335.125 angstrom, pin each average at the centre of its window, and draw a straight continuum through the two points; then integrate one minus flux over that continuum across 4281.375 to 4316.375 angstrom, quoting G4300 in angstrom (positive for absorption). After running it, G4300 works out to 7.5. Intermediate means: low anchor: 30.9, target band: 25.4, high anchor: 34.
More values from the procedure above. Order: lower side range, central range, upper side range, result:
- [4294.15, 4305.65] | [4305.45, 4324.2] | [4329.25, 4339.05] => 1.37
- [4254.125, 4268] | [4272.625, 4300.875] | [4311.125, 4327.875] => 3.40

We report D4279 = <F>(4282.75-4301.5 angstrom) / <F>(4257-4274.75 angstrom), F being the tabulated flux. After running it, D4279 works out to 0.8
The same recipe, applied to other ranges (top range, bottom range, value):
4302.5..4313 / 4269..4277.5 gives 0.68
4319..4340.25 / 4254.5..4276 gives 1.05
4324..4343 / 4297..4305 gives 1.39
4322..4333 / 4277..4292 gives 1.16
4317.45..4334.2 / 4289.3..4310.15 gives 1.43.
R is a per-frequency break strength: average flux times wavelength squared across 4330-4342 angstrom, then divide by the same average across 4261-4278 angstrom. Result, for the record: 1.1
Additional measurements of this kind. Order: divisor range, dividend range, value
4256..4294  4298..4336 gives 0.95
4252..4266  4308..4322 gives 0.88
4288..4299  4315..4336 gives 1.32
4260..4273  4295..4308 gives 0.72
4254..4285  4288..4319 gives 0.79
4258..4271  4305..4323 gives 0.81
